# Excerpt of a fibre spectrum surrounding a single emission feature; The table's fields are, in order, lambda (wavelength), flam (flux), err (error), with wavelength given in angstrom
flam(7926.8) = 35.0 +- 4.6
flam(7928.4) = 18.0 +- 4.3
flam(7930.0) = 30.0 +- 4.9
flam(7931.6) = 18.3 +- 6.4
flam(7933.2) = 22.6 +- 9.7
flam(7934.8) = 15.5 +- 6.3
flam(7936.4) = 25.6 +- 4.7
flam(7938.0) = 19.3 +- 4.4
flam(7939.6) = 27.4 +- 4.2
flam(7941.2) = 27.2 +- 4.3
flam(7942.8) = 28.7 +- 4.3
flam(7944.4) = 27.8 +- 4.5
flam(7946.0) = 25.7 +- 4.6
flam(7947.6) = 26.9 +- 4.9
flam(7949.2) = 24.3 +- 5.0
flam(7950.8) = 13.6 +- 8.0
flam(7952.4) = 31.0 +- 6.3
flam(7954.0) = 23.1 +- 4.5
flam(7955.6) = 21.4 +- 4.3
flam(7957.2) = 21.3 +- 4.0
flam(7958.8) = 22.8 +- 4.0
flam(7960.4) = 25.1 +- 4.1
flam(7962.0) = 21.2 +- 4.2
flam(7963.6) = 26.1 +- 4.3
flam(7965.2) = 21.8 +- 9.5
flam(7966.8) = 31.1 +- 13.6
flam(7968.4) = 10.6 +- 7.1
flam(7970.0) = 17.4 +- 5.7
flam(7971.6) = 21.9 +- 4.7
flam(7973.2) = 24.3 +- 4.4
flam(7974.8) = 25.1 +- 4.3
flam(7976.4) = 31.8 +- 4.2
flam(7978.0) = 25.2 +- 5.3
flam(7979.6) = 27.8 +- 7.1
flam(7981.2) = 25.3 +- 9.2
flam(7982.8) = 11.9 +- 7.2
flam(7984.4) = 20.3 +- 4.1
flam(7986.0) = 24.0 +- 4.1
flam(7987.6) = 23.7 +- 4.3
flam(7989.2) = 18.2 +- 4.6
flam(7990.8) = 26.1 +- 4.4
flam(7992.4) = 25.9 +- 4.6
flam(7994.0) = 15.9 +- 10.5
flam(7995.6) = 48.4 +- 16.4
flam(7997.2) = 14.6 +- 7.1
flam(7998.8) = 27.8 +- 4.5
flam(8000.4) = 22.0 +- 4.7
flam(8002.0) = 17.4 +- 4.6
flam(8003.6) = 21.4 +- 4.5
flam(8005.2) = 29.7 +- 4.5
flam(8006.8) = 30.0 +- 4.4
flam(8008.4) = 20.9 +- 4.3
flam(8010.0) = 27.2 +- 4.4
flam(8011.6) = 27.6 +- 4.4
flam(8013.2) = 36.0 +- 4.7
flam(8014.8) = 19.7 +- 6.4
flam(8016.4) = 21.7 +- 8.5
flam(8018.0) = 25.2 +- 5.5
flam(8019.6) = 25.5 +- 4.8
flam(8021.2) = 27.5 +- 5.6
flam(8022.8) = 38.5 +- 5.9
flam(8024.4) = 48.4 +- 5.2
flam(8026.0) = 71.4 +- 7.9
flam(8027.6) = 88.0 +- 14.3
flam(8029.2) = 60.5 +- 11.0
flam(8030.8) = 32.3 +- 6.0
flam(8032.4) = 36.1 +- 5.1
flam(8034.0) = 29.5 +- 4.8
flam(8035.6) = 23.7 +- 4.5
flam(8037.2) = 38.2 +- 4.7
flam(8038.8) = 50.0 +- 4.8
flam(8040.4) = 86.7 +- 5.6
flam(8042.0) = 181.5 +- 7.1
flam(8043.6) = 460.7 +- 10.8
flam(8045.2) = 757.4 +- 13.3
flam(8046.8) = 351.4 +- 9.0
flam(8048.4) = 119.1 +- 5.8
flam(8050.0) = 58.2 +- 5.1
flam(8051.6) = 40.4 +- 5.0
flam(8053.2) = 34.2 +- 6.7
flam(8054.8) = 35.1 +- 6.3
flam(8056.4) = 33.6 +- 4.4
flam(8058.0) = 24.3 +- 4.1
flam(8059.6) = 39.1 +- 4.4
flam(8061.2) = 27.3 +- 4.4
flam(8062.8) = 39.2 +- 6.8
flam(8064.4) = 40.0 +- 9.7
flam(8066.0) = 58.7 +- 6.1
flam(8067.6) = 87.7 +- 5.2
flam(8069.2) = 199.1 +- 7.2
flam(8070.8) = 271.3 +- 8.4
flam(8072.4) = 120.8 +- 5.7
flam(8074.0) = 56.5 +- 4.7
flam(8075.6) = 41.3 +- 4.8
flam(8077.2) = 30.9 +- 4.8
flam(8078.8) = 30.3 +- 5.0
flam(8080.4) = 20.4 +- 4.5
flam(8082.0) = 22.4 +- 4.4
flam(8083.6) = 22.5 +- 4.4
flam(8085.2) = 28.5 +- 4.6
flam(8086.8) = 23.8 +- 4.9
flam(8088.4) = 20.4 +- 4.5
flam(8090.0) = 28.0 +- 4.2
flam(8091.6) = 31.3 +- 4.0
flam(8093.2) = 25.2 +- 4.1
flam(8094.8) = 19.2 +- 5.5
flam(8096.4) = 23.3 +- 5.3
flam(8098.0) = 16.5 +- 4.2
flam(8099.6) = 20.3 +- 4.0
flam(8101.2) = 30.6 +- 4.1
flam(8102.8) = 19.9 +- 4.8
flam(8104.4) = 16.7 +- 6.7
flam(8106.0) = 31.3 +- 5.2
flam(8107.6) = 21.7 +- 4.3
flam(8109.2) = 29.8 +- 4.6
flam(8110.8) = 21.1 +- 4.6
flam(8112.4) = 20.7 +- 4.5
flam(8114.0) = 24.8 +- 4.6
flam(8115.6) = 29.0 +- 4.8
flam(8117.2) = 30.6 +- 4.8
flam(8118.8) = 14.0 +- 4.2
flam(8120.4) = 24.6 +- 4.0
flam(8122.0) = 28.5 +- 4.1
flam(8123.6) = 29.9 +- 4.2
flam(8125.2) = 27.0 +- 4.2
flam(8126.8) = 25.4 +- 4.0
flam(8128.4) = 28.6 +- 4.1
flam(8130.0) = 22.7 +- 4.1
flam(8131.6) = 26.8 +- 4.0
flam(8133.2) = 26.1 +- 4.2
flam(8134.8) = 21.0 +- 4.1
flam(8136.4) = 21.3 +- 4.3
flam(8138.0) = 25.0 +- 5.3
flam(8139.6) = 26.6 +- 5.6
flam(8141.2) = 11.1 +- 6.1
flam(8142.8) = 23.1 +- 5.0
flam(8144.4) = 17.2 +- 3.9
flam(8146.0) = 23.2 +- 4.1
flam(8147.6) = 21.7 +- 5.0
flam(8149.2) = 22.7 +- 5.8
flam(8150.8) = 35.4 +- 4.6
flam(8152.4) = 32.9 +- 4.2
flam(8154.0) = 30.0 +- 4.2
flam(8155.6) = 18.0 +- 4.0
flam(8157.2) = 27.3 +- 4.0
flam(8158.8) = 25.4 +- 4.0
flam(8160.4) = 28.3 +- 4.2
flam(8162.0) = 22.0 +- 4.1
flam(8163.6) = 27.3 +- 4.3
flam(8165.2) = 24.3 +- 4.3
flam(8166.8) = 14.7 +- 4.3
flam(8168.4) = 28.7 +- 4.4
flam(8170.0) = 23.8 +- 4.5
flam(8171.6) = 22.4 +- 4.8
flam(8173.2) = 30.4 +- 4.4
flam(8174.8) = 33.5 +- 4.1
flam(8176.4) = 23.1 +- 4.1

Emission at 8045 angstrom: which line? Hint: H-alpha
